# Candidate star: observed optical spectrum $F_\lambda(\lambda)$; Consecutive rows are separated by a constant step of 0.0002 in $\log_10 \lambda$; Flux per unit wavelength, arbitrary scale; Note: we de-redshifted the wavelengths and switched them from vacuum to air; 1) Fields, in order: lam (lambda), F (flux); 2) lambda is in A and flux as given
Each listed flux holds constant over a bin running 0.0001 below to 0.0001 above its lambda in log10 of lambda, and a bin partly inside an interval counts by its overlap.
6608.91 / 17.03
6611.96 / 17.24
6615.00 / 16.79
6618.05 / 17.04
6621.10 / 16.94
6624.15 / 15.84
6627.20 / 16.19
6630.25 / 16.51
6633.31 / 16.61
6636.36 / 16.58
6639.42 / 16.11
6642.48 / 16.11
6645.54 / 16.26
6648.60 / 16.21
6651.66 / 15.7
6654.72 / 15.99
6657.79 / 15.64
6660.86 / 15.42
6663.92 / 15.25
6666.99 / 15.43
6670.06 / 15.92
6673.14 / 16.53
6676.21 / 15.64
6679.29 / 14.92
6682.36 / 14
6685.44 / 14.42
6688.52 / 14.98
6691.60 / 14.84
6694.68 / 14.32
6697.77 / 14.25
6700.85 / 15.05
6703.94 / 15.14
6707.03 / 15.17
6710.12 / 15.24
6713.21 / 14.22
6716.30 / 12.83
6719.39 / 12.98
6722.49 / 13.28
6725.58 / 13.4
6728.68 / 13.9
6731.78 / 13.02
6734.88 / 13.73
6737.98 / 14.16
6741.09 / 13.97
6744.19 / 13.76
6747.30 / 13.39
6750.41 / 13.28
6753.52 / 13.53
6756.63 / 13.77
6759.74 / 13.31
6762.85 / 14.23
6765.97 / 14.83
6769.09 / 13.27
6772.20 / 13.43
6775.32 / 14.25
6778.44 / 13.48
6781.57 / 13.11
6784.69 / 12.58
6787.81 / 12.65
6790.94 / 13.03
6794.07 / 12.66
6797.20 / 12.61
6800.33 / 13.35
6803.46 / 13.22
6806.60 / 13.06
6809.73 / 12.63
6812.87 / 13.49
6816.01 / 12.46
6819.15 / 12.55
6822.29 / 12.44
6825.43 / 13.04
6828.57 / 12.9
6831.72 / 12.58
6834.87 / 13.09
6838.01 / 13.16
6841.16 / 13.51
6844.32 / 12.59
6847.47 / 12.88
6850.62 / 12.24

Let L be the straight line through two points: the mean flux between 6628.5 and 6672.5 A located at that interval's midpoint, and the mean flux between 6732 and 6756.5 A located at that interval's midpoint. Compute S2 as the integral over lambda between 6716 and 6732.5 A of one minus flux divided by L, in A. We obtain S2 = 1.0 A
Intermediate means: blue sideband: 16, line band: 13.3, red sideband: 13.7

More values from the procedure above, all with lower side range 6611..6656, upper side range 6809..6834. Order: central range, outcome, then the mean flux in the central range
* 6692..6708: 0.4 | 14.8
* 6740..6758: 0.7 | 13.6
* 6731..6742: 0.5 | 13.8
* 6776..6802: 0.8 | 13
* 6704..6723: 1.0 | 14.1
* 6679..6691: 0.7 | 14.6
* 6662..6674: 0.0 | 15.7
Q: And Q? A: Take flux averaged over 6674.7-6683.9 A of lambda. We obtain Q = 14.9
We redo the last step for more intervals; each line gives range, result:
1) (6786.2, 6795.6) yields 12.8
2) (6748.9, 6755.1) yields 13.4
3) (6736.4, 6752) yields 13.7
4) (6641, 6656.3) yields 16.1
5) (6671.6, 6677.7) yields 16.1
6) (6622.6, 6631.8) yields 16.2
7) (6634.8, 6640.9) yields 16.4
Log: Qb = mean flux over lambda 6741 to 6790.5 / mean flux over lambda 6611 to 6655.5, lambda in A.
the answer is 0.8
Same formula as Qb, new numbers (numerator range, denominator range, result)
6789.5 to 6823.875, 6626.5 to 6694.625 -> 0.82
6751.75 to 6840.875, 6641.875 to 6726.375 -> 0.88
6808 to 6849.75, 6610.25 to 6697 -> 0.81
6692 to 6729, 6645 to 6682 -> 0.90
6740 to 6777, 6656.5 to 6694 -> 0.90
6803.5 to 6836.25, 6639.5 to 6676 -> 0.81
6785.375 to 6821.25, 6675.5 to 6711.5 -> 0.87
